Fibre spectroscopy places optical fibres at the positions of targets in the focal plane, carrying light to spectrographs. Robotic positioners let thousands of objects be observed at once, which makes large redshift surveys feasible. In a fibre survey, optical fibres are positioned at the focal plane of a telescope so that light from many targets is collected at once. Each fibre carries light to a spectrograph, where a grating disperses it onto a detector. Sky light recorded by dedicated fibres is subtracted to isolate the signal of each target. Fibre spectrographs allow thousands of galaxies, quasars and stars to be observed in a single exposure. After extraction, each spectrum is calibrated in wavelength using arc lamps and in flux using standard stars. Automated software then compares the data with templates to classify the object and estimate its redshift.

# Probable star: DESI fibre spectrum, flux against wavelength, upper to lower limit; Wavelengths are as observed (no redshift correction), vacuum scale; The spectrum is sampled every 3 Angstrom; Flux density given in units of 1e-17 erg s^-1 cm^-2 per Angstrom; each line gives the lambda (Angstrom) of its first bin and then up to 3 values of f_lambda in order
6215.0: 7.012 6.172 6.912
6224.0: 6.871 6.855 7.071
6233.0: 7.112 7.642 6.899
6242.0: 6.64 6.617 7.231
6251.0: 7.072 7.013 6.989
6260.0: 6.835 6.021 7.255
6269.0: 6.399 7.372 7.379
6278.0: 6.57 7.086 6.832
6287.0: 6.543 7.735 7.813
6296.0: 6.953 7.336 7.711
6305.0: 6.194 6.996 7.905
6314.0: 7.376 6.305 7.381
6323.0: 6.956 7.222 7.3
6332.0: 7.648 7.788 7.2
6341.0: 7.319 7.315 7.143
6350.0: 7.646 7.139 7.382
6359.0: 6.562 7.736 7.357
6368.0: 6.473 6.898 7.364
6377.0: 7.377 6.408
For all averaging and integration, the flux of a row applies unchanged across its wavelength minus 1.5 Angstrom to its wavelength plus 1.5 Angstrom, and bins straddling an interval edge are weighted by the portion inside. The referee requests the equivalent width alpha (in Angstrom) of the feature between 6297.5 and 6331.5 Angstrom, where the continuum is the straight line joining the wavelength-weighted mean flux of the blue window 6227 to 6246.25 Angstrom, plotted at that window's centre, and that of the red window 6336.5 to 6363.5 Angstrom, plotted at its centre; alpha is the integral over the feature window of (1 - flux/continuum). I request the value 0.1 Angstrom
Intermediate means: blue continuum 6.99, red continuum 7.27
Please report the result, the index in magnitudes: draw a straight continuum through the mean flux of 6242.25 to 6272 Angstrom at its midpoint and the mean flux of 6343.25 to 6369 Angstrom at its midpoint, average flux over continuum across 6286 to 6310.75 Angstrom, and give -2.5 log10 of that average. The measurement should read -0.033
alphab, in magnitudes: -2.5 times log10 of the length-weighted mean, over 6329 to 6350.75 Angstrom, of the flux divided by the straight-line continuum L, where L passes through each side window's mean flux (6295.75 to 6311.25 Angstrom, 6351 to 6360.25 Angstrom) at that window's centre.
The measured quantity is -0.05 mag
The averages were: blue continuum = 7.14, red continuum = 7.07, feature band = 7.42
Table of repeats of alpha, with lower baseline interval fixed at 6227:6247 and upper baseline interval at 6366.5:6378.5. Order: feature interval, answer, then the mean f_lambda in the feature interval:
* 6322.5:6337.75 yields -0.82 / 7.4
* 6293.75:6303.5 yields -0.50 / 7.37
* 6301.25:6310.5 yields 0.00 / 7.01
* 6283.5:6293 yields -0.24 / 7.18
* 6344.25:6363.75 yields -0.69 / 7.27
